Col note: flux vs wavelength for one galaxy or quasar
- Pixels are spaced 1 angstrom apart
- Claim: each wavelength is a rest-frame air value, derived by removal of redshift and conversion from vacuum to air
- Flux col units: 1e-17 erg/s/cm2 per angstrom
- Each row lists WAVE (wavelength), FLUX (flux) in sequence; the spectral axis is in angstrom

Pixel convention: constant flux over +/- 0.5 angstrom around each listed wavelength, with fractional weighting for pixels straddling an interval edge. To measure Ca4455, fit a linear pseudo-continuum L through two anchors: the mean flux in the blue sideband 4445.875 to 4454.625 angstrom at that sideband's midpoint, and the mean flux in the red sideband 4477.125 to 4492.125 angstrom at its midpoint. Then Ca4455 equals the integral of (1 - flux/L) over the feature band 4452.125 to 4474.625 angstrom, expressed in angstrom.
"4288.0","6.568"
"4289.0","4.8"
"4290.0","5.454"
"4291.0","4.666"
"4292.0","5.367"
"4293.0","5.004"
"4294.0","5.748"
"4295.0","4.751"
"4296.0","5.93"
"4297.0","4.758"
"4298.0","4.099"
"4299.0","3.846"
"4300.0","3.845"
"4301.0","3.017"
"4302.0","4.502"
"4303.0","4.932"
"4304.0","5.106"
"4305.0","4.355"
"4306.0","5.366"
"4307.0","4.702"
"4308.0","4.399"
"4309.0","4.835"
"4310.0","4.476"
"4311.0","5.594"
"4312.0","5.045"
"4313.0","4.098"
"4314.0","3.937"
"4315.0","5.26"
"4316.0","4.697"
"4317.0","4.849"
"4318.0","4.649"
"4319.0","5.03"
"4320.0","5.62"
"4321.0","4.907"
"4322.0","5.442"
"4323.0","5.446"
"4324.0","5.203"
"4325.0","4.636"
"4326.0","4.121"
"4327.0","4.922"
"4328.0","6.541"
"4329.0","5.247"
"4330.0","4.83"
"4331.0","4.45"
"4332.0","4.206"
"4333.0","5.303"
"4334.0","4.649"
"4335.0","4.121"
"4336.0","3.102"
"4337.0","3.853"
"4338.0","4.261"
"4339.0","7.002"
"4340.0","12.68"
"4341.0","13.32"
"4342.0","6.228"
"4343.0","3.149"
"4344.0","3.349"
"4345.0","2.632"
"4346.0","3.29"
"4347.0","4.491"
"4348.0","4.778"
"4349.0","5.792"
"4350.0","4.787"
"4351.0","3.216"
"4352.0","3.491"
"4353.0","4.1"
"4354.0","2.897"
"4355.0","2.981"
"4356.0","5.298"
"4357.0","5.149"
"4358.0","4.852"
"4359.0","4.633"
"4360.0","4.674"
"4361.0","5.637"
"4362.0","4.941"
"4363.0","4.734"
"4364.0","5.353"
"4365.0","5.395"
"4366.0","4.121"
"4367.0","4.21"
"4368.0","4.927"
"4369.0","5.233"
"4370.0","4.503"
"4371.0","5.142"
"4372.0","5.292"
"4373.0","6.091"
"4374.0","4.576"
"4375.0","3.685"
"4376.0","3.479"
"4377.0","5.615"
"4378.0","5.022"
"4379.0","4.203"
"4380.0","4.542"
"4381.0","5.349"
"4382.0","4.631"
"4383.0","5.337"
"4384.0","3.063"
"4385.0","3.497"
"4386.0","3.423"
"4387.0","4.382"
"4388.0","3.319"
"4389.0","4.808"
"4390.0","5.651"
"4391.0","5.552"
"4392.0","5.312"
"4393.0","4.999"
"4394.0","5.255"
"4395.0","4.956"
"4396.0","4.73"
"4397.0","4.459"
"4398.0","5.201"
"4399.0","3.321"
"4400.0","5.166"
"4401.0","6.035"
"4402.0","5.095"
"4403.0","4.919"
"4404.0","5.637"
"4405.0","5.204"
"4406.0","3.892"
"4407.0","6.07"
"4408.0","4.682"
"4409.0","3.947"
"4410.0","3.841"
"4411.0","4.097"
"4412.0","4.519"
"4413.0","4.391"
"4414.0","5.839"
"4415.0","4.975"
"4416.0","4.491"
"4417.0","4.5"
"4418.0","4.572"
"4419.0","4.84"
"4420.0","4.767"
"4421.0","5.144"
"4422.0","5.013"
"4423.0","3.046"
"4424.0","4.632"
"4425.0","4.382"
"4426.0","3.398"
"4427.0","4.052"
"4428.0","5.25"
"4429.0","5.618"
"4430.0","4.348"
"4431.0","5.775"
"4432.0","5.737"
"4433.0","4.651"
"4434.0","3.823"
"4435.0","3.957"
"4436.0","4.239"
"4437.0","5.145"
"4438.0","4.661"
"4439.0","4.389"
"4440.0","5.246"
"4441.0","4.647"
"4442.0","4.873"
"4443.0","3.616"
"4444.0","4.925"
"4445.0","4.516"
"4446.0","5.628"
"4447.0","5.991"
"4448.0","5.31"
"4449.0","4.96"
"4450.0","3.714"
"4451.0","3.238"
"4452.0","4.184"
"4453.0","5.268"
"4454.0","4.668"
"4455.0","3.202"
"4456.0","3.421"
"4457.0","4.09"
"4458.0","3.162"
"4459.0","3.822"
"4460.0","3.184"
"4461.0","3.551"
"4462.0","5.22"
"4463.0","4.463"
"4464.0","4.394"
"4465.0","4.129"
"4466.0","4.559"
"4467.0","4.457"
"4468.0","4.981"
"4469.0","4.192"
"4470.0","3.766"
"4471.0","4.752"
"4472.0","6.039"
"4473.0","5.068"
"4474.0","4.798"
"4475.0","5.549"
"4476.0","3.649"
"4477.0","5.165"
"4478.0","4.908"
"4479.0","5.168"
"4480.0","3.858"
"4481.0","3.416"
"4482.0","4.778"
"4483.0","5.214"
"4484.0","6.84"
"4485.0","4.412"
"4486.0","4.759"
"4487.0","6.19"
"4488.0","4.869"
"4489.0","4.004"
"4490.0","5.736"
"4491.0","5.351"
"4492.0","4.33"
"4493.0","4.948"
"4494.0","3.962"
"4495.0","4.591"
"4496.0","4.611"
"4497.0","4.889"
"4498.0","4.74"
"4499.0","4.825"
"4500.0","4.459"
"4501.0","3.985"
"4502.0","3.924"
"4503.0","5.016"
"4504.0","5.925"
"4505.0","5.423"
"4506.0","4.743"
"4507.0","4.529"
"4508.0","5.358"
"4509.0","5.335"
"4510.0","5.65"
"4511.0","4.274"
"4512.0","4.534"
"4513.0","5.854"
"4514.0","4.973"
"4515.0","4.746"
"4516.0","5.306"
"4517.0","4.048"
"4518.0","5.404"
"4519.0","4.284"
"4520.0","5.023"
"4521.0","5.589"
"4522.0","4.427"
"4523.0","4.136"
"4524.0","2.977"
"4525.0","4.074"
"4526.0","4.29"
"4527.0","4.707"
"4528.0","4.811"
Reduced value 2.2 angstrom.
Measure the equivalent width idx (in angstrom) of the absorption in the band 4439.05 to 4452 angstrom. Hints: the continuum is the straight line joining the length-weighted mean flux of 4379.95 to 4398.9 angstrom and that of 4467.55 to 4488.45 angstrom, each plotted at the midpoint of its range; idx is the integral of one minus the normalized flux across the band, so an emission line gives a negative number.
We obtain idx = 0.3 angstrom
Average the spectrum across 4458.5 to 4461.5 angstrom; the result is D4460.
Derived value 3.52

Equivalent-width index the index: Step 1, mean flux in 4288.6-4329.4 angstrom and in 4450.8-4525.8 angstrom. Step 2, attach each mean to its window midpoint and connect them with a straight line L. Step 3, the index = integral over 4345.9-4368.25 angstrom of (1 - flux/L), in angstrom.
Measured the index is 1.3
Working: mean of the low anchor 4.86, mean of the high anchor 4.64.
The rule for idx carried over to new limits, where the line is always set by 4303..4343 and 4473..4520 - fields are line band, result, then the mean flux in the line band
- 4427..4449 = 0.61 angstrom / 4.86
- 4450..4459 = 1.94 angstrom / 3.89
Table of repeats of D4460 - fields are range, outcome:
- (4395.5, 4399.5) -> 4.43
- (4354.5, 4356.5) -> 4.14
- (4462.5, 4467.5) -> 4.4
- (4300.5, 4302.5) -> 3.76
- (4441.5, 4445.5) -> 4.48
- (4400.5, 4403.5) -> 5.35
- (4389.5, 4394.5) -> 5.35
